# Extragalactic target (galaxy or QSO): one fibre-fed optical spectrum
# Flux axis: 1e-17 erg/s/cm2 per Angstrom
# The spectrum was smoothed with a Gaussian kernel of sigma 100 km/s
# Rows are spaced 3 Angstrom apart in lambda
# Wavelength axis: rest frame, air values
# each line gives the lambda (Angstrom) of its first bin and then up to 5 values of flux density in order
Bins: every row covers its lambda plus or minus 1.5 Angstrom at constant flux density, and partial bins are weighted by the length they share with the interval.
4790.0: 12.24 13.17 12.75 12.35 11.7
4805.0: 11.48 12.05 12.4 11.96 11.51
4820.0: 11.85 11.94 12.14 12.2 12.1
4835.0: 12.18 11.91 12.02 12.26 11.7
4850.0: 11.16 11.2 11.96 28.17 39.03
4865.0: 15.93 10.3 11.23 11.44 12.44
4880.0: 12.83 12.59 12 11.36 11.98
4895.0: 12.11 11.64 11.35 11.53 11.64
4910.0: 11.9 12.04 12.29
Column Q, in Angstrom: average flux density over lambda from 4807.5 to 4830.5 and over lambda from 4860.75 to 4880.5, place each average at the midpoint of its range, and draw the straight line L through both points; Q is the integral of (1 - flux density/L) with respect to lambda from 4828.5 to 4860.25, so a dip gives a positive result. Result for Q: 1.8 Angstrom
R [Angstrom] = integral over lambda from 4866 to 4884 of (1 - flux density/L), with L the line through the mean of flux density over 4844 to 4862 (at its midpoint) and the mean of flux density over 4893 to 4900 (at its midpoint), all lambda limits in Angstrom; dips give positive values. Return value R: 2.88 Angstrom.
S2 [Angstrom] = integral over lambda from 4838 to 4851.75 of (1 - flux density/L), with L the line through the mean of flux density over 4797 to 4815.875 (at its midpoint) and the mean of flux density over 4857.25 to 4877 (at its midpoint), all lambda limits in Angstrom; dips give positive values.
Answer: 3.8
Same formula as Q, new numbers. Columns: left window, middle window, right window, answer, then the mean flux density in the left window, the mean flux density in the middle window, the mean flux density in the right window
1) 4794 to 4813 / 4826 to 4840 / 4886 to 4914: -0.1 Angstrom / 12.1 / 12.1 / 11.7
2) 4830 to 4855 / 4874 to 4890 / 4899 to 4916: -0.6 Angstrom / 11.8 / 12.2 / 11.7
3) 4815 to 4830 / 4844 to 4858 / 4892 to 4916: -0.4 Angstrom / 11.9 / 12.2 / 11.8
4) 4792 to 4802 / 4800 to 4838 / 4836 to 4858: 1.3 Angstrom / 12.6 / 12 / 12.1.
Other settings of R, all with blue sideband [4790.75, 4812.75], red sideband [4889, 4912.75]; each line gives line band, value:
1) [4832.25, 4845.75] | -0.02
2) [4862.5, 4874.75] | -2.62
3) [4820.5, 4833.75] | 0.06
